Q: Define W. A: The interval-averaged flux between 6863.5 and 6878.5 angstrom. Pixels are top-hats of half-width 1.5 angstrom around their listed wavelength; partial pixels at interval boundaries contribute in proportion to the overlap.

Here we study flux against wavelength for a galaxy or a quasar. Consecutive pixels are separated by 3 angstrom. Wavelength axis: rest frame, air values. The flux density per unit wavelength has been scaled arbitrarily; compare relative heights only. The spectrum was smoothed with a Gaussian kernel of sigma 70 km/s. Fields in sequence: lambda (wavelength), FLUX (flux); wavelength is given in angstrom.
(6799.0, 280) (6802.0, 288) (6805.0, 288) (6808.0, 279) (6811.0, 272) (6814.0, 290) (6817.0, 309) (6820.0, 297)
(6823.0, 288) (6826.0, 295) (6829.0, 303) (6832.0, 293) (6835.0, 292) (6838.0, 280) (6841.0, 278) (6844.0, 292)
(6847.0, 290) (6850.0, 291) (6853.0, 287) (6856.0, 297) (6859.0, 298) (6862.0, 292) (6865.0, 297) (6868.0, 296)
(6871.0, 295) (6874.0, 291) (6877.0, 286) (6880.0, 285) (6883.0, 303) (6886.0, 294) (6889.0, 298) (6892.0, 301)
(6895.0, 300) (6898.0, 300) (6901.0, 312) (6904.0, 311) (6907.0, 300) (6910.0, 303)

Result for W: 293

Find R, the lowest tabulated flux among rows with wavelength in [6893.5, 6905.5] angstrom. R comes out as 300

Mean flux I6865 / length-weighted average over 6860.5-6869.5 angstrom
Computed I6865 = 295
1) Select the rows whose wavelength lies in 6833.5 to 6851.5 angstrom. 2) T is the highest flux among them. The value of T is 292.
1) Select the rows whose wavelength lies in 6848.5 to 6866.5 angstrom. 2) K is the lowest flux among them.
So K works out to 287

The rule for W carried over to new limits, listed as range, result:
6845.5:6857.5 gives 291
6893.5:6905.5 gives 306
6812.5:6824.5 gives 296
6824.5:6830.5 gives 299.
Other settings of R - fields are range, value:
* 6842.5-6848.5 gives 290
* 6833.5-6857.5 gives 278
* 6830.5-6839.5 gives 280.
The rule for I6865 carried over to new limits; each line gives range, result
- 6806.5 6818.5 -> 288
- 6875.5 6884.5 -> 291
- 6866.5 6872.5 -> 296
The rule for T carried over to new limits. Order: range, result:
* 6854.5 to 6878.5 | 298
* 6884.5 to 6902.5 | 312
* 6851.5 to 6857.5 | 297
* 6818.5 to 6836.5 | 303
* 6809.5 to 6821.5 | 309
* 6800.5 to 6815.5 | 290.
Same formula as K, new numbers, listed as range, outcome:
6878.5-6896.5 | 285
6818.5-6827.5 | 288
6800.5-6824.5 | 272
